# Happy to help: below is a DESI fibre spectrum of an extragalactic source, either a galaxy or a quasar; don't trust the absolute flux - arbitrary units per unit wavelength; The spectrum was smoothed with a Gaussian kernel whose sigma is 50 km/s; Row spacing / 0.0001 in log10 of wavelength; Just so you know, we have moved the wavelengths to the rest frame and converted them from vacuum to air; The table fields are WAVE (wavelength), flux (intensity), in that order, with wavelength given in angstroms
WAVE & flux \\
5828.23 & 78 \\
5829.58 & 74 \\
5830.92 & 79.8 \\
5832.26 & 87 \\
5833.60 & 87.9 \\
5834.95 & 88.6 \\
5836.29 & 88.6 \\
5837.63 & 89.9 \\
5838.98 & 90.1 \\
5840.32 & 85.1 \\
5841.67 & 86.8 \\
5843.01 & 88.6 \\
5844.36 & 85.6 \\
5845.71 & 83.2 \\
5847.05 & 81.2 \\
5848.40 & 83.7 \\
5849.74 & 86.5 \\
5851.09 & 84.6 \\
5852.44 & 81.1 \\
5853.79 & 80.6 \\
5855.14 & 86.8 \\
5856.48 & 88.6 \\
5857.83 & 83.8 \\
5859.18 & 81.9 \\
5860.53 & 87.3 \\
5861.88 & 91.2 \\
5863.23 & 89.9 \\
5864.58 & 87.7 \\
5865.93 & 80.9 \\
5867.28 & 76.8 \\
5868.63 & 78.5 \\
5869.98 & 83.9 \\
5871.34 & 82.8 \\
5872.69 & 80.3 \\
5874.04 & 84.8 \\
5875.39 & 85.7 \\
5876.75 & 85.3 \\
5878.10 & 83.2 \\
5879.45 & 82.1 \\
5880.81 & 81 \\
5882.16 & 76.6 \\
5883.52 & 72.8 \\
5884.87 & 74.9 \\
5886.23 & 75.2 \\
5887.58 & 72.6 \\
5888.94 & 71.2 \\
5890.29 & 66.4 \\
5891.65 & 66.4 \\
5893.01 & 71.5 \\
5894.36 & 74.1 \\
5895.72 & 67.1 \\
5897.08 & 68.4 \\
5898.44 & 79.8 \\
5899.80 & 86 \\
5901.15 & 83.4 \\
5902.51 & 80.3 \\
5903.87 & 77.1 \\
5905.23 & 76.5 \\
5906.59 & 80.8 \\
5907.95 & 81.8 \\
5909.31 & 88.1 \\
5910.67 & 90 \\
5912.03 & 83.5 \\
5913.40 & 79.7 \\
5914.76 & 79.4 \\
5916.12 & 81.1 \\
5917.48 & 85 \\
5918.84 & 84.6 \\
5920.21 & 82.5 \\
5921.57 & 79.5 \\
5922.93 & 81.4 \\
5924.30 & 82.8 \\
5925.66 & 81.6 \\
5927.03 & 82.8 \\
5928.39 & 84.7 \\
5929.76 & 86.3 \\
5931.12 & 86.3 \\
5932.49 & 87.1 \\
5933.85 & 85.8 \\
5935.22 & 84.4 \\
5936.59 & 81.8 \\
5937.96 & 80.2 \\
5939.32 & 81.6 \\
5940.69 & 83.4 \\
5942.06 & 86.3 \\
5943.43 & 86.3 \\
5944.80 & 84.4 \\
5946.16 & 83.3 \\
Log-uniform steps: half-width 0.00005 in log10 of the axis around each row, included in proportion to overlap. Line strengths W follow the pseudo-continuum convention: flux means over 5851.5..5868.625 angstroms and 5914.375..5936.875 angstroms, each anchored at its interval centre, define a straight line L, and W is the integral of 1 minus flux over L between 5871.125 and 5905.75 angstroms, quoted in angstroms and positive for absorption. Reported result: 2.9 angstroms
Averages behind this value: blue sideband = 84.5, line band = 77.1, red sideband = 83.4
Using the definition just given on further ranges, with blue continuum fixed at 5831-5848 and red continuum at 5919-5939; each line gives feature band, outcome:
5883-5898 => 2.42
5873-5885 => 0.59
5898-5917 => 0.48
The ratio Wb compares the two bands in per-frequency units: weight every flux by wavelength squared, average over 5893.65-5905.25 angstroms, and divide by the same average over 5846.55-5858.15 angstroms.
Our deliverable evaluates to 0.9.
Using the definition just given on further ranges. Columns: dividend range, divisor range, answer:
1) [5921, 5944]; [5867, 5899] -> 1.11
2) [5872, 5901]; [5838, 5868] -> 0.91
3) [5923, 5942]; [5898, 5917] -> 1.03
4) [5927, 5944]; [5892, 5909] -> 1.11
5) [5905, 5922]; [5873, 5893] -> 1.09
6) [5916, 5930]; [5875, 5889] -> 1.07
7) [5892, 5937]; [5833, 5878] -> 0.97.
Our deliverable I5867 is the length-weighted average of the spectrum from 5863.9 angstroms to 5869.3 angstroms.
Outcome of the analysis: 81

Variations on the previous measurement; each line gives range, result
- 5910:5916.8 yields 82.7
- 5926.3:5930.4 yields 84.4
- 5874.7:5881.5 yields 83.5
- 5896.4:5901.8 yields 79.4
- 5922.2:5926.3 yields 81.9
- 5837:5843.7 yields 88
